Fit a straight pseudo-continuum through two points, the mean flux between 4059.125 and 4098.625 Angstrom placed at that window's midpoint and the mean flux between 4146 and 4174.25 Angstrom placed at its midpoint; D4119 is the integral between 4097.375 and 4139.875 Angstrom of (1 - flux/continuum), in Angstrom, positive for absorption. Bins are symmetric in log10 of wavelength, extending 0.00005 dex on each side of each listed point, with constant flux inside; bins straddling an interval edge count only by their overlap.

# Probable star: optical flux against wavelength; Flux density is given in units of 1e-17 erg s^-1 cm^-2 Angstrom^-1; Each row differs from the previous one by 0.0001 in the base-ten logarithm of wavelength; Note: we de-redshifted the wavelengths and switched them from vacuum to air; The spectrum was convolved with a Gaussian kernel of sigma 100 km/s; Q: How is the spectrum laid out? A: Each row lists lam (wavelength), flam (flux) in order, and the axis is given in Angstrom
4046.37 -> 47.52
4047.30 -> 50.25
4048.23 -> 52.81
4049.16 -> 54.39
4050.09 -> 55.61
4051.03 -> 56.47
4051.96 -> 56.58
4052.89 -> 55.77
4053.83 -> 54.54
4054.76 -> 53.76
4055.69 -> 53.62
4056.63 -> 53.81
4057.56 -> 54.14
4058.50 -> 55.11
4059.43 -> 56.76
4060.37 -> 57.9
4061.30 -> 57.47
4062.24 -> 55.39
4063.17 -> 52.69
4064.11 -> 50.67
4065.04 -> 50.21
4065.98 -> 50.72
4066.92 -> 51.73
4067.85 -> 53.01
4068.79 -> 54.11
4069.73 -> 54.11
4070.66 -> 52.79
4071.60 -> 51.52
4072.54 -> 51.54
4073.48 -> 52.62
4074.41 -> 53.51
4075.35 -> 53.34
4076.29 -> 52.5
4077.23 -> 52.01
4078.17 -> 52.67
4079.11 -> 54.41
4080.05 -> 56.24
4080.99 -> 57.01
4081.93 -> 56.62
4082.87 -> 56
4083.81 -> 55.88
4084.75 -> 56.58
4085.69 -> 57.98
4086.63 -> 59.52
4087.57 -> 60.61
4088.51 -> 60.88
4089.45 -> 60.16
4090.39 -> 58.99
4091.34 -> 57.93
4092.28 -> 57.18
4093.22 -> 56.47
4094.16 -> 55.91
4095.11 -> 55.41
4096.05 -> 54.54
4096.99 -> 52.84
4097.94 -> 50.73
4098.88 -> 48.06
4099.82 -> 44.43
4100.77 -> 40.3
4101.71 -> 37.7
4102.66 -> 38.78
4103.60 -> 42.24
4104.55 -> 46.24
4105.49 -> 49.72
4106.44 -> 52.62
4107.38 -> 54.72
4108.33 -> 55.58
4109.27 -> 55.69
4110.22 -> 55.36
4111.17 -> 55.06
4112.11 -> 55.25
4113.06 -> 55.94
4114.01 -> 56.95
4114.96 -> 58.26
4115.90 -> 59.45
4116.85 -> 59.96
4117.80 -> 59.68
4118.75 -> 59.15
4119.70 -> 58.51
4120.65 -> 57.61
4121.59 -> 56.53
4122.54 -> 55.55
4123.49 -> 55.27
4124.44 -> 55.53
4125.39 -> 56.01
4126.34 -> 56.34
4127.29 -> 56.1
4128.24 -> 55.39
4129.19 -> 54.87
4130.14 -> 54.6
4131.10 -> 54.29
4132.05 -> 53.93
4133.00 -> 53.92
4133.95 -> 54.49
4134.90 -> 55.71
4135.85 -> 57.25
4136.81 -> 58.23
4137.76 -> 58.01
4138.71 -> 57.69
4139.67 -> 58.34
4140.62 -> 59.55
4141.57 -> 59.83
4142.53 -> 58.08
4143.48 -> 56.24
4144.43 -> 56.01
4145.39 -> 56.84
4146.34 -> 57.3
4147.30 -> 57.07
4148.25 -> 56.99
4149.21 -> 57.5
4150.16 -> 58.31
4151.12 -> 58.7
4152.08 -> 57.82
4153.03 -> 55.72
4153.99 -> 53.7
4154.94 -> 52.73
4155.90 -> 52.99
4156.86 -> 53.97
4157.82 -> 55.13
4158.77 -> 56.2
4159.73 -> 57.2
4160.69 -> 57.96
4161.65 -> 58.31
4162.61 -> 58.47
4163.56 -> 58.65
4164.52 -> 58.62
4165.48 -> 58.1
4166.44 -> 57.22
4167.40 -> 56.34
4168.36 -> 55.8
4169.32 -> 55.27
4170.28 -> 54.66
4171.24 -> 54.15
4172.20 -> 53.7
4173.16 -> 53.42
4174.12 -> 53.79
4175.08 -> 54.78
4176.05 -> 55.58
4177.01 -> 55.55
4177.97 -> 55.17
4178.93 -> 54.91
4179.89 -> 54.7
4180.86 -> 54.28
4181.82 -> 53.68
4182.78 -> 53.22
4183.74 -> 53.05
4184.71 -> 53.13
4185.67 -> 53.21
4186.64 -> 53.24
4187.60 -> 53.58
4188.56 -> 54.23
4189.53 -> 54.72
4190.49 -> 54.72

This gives 1.3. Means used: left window 54.9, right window 56.2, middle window 53.9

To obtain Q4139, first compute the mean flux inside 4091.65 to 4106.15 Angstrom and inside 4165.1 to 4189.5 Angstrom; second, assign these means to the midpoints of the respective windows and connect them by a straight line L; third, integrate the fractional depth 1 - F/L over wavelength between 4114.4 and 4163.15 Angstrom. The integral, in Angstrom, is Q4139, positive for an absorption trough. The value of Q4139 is -4.7 Angstrom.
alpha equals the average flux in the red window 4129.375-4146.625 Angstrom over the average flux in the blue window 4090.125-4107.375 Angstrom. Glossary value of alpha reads 1.13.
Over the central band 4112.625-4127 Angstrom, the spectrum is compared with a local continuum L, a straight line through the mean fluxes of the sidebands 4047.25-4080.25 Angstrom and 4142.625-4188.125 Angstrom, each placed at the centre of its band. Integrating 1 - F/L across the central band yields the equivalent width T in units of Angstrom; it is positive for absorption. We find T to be -0.7 Angstrom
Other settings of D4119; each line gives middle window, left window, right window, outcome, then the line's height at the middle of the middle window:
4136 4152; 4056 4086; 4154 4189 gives -0.86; 54.8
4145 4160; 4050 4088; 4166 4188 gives -0.45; 54.5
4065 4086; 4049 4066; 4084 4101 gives 0.40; 54.9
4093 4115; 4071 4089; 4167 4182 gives 1.66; 55.2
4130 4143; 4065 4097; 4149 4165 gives -0.13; 56.2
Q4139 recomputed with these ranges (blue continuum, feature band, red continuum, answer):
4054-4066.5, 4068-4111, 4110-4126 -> 1.81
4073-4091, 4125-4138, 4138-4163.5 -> 0.25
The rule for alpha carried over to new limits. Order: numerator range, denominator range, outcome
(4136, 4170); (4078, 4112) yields 1.07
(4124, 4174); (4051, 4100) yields 1.03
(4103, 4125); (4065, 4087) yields 1.02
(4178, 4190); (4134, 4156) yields 0.95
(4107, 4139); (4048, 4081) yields 1.05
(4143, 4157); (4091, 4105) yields 1.14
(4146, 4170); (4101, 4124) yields 1.05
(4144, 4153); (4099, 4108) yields 1.26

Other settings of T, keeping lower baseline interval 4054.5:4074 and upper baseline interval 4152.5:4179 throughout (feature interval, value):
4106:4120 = -0.6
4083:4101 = -0.4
